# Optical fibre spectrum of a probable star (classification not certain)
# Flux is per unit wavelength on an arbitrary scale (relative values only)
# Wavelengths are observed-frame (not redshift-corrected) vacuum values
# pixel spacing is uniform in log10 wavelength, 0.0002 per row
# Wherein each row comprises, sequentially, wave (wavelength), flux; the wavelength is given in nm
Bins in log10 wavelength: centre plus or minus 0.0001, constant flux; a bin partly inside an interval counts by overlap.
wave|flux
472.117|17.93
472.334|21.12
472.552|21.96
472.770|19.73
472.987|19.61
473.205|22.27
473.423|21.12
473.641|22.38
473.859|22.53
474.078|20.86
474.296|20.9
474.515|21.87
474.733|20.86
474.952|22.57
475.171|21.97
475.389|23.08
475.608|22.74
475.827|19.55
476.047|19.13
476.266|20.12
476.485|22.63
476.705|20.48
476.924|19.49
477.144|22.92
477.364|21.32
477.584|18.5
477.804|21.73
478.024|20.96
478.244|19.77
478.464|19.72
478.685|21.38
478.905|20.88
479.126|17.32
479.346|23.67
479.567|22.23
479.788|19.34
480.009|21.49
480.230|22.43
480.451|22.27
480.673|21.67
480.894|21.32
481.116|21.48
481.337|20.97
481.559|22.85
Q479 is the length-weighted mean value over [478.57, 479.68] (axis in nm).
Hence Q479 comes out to 21.1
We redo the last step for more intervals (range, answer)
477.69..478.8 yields 20.7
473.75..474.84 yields 21.4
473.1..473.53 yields 21.7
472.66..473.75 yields 21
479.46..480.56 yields 21.6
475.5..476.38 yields 20.4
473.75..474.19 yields 21.7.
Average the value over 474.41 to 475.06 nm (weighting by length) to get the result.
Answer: 21.8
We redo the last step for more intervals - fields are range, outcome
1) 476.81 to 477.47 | 21.2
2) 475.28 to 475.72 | 22.9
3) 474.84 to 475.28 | 22.3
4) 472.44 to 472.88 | 20.8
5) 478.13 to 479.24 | 19.8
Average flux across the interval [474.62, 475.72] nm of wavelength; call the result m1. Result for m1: 22.3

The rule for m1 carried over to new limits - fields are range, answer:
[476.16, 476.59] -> 21.4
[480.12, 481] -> 21.9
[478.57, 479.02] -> 21.1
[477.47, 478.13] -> 20.4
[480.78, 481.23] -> 21.4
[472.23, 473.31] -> 20.9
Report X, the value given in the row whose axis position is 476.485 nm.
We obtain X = 22.63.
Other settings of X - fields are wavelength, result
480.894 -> 21.32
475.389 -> 23.08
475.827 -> 19.55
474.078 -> 20.86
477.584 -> 18.5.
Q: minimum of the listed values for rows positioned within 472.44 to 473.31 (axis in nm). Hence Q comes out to 19.61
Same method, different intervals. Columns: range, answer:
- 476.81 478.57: 18.5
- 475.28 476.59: 19.13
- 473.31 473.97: 21.12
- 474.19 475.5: 20.86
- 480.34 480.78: 21.67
